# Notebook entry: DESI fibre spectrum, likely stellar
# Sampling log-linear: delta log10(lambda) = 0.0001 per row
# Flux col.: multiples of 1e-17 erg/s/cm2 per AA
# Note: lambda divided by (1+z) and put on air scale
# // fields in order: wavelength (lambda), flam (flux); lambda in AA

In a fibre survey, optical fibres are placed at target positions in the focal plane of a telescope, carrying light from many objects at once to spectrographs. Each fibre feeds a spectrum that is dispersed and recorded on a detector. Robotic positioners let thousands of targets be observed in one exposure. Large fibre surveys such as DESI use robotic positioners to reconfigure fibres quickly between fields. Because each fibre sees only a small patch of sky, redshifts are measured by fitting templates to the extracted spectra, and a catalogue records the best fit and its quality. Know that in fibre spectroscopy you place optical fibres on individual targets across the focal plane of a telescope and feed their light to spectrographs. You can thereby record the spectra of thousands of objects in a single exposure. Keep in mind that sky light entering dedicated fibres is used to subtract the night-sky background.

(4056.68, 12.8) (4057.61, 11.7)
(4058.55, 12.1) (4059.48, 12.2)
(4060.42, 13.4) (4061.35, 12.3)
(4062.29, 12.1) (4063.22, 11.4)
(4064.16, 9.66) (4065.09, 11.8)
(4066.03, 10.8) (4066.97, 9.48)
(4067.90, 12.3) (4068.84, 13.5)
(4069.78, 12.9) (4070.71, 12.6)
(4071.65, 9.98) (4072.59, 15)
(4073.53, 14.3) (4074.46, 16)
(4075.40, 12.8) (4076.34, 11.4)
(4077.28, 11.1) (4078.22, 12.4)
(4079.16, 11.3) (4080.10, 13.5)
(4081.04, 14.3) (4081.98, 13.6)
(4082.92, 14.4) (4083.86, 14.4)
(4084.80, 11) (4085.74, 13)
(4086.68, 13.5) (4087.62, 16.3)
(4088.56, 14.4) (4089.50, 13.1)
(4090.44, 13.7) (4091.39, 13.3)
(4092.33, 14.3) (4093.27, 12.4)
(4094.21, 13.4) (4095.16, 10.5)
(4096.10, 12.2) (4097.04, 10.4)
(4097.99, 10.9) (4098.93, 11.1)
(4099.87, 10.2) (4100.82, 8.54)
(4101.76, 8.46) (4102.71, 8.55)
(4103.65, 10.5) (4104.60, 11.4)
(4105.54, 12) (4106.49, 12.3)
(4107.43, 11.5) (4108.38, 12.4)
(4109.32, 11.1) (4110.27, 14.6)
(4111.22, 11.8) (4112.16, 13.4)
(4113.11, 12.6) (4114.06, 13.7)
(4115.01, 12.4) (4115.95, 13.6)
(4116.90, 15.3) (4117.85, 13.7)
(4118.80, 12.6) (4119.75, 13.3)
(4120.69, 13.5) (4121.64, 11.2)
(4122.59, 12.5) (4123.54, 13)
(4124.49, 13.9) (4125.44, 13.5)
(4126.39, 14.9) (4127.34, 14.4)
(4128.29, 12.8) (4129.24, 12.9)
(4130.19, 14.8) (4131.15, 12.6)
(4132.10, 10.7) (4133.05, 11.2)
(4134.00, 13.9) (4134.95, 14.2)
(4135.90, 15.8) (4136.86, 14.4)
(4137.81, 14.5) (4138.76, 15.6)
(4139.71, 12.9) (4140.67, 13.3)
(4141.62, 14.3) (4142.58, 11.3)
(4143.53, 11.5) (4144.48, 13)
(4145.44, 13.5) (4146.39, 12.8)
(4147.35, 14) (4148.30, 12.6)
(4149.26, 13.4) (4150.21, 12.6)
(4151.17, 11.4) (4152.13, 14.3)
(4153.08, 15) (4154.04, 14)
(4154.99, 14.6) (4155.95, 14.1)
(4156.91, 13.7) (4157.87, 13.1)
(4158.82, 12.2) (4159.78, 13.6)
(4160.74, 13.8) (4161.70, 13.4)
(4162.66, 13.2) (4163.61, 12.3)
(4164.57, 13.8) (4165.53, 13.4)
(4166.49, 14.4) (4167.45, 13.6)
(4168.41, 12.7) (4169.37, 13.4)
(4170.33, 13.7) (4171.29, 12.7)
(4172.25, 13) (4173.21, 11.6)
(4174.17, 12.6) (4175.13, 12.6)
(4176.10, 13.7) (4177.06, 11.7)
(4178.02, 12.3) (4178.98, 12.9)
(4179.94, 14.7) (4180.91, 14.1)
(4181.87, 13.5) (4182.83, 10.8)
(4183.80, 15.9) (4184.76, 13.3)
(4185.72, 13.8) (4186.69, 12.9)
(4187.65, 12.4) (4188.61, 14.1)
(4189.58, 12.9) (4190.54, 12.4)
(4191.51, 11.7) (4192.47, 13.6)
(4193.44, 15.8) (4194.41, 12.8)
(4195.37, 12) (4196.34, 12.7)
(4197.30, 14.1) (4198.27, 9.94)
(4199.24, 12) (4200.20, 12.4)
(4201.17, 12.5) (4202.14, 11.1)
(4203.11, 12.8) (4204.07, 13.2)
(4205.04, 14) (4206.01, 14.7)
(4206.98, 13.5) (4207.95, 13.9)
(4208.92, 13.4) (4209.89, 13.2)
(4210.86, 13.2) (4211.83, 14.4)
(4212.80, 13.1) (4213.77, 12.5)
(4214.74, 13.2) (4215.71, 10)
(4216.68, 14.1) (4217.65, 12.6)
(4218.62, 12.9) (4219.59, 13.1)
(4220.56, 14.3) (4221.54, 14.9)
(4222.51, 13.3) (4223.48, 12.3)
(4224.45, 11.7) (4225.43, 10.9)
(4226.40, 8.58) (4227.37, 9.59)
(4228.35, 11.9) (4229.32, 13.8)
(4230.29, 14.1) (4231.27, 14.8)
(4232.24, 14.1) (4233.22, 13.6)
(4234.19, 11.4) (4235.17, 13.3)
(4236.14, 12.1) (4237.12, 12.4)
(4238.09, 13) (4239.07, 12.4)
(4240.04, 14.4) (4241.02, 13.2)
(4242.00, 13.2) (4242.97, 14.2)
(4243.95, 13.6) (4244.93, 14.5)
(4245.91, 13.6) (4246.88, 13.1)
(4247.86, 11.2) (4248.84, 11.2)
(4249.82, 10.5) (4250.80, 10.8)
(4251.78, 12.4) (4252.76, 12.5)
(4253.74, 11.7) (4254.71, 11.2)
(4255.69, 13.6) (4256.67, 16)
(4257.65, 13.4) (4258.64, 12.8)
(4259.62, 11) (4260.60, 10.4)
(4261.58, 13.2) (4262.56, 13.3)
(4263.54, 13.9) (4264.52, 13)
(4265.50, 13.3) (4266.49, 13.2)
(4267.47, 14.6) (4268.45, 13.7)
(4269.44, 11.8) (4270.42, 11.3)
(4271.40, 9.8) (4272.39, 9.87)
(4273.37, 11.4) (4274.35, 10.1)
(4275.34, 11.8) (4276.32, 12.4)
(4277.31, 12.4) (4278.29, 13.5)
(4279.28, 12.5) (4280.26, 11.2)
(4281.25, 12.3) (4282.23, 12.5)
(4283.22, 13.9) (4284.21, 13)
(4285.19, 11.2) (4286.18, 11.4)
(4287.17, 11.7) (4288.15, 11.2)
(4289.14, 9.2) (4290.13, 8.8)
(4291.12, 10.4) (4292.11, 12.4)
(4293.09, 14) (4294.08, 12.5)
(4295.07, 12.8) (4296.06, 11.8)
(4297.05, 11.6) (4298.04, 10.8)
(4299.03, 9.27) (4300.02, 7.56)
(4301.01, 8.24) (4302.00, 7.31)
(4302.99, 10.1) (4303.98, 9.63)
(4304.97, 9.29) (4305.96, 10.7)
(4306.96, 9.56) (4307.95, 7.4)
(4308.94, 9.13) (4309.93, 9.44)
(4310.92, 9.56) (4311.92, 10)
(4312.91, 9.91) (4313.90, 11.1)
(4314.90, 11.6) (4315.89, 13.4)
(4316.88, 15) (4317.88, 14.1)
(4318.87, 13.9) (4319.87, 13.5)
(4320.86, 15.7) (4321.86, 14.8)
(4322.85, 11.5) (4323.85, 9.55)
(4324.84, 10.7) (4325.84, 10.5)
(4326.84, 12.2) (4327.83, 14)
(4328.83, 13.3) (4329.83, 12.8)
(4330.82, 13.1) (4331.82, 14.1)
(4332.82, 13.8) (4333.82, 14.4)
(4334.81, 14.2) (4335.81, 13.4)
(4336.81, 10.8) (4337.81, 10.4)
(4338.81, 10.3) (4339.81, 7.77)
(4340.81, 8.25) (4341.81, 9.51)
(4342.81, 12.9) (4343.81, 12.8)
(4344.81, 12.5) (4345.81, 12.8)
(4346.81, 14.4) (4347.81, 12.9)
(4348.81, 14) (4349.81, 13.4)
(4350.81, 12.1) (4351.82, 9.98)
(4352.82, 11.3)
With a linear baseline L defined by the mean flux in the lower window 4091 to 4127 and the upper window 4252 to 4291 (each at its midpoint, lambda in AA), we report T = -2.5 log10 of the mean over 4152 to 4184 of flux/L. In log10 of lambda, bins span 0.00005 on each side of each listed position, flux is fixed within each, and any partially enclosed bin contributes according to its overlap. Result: -0.10 mag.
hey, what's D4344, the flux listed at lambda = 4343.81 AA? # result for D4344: 12.8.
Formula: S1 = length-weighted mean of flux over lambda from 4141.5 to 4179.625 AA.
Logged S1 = 13.1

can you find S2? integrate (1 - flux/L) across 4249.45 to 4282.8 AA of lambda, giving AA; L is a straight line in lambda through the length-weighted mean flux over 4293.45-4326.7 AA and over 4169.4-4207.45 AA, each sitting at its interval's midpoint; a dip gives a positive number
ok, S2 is -1.6 AA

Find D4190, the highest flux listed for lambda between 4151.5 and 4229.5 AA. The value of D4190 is 15.9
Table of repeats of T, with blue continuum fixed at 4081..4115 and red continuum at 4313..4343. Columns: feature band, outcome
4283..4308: 0.160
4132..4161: -0.096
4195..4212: -0.054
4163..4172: -0.088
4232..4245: -0.075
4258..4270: -0.046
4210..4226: -0.051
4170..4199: -0.060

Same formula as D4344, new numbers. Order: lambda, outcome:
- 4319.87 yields 13.5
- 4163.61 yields 12.3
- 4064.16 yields 9.66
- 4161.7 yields 13.4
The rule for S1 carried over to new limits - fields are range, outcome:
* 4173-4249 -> 12.9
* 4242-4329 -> 11.8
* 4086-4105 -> 11.9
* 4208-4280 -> 12.6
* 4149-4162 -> 13.5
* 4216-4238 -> 12.7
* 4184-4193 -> 13.1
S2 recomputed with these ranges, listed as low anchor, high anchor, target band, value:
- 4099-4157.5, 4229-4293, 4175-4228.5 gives -1.0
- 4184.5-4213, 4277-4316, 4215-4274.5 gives -2.9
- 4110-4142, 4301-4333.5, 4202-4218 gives -0.7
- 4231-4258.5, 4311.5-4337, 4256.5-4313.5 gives 6.7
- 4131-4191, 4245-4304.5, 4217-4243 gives -0.9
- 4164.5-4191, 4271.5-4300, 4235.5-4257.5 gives -1.2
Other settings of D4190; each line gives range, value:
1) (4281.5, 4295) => 14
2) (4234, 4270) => 16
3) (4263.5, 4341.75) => 15.7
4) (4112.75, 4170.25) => 15.8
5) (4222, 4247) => 14.8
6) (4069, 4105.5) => 16.3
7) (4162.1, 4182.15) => 14.7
